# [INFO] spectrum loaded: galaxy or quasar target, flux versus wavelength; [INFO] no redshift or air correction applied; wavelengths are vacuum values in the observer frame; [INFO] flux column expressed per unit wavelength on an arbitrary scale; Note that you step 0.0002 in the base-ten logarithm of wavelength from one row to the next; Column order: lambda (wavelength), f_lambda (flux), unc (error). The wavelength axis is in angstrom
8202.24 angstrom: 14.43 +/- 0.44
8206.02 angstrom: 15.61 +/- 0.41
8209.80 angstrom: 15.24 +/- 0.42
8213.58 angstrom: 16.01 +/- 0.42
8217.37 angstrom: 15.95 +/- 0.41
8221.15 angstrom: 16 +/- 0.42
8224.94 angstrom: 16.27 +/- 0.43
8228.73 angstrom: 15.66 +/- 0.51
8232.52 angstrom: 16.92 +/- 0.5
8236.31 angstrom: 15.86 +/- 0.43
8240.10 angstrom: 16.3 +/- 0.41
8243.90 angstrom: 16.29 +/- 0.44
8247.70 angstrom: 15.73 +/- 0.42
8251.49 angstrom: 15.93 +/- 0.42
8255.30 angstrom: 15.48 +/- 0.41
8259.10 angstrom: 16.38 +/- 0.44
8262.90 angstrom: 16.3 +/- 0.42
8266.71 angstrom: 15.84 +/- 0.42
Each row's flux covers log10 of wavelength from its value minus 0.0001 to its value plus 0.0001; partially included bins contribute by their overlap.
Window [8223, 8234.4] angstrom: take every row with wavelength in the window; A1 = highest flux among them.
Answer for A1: 16.92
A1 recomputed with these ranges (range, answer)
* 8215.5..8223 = 16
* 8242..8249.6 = 16.29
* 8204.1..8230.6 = 16.27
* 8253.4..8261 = 16.38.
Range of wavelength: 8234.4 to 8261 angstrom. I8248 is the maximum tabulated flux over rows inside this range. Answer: 16.38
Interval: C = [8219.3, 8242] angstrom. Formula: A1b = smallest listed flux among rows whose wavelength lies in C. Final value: 15.66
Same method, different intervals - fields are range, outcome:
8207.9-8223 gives 15.24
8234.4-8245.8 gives 15.86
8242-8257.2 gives 15.48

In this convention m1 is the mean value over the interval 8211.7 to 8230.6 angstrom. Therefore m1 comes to 16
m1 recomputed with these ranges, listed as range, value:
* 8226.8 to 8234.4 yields 16.3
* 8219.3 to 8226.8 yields 16.1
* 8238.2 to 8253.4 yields 16.1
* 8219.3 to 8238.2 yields 16.1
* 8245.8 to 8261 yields 15.9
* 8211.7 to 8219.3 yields 16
